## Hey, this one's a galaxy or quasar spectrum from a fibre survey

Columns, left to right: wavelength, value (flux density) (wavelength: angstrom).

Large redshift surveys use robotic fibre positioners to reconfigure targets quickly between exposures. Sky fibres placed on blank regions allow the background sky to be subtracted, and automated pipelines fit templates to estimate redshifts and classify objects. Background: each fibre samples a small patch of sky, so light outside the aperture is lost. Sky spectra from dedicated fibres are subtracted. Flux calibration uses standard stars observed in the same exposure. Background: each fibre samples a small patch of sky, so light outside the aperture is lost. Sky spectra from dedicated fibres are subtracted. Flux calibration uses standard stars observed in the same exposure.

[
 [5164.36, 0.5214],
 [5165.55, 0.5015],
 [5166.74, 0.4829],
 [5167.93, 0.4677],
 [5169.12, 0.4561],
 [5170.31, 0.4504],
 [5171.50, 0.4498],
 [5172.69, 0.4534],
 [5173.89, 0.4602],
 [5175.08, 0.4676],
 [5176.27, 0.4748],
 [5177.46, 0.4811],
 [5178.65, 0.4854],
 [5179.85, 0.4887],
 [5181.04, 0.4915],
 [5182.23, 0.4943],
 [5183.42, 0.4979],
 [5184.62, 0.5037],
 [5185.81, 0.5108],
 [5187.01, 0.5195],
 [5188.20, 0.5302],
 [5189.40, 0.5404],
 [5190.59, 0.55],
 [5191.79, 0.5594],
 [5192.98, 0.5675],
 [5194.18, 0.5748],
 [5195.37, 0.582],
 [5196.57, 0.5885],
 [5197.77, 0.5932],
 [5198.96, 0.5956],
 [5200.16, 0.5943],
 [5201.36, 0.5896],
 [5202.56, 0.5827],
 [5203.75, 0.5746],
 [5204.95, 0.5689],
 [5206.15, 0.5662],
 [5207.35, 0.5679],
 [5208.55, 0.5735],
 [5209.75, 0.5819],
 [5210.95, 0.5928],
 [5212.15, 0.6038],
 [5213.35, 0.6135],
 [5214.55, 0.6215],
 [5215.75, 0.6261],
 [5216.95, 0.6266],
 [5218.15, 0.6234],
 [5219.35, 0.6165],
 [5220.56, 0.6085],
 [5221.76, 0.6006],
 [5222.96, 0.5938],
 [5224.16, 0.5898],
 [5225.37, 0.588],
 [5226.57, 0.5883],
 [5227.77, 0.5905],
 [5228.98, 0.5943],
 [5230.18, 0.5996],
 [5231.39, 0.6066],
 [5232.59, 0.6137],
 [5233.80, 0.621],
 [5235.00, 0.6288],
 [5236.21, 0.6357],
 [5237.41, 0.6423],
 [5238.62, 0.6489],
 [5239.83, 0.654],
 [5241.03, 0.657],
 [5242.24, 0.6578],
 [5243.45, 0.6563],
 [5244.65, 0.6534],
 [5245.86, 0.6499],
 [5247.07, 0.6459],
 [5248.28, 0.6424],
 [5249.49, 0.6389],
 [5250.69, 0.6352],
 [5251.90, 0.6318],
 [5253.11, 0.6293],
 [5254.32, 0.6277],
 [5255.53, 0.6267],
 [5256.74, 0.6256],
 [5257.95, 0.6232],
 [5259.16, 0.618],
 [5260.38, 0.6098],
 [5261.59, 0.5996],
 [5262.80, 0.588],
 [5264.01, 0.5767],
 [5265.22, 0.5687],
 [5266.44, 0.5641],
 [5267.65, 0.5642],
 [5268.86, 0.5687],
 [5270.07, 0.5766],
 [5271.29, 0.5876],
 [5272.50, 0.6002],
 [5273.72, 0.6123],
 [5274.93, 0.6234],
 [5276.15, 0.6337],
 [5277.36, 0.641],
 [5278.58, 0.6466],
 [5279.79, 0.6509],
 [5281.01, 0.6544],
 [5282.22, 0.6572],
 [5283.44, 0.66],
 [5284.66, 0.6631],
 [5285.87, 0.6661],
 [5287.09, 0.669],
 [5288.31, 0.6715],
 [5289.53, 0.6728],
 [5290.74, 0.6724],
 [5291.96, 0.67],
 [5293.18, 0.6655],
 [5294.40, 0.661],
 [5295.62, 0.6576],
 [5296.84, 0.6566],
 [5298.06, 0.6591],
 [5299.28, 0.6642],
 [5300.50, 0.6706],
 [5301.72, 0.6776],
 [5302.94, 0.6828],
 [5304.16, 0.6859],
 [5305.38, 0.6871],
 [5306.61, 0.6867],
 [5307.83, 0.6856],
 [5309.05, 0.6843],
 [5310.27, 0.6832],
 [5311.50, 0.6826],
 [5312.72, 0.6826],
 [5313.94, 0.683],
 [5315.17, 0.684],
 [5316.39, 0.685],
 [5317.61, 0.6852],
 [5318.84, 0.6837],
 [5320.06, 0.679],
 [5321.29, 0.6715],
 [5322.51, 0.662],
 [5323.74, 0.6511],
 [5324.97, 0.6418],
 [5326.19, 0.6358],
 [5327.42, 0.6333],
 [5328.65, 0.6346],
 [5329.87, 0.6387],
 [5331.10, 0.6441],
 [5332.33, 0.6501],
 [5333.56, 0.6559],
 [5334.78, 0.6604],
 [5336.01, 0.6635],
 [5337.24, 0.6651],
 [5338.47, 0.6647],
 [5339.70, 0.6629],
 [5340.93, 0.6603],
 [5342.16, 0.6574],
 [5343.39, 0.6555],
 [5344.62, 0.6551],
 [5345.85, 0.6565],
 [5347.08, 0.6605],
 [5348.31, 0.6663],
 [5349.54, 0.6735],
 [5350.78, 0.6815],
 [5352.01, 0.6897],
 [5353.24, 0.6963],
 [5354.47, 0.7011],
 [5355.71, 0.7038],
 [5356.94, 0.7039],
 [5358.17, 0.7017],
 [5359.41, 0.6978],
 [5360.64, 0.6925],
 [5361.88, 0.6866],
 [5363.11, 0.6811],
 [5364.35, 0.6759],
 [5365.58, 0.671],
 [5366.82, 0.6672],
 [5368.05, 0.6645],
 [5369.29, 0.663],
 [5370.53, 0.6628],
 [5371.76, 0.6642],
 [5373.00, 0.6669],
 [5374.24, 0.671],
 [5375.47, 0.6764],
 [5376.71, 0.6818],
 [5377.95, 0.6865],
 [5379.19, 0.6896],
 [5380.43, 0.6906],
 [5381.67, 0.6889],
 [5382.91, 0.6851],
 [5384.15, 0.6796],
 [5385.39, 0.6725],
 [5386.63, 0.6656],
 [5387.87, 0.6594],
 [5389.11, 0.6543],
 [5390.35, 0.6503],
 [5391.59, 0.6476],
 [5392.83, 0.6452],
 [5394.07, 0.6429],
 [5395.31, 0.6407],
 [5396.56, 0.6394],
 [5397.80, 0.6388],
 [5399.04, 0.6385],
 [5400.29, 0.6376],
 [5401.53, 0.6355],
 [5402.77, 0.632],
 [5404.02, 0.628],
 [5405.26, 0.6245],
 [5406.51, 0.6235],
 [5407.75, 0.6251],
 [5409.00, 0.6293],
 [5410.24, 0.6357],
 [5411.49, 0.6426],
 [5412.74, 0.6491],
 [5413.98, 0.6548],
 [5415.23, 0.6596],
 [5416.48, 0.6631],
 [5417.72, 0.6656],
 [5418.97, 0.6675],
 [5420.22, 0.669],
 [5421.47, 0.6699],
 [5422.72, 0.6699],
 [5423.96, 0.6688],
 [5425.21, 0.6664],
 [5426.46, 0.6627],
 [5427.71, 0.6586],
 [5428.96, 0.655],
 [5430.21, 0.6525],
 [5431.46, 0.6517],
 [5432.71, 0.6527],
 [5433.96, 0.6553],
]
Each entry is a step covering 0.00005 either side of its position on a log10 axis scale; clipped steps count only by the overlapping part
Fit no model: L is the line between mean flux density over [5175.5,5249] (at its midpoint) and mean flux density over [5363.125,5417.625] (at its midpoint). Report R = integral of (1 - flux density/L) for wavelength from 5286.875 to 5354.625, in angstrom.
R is -4.2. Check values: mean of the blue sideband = 0.586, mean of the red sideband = 0.657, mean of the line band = 0.668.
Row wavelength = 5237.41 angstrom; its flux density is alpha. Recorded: 0.6423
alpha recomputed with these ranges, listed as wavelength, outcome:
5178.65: 0.4854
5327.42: 0.6333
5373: 0.6669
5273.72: 0.6123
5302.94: 0.6828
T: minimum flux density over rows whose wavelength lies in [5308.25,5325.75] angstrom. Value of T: 0.6418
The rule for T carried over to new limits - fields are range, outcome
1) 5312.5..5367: 0.6333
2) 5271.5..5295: 0.6002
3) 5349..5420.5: 0.6235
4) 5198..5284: 0.5641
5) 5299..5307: 0.6642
